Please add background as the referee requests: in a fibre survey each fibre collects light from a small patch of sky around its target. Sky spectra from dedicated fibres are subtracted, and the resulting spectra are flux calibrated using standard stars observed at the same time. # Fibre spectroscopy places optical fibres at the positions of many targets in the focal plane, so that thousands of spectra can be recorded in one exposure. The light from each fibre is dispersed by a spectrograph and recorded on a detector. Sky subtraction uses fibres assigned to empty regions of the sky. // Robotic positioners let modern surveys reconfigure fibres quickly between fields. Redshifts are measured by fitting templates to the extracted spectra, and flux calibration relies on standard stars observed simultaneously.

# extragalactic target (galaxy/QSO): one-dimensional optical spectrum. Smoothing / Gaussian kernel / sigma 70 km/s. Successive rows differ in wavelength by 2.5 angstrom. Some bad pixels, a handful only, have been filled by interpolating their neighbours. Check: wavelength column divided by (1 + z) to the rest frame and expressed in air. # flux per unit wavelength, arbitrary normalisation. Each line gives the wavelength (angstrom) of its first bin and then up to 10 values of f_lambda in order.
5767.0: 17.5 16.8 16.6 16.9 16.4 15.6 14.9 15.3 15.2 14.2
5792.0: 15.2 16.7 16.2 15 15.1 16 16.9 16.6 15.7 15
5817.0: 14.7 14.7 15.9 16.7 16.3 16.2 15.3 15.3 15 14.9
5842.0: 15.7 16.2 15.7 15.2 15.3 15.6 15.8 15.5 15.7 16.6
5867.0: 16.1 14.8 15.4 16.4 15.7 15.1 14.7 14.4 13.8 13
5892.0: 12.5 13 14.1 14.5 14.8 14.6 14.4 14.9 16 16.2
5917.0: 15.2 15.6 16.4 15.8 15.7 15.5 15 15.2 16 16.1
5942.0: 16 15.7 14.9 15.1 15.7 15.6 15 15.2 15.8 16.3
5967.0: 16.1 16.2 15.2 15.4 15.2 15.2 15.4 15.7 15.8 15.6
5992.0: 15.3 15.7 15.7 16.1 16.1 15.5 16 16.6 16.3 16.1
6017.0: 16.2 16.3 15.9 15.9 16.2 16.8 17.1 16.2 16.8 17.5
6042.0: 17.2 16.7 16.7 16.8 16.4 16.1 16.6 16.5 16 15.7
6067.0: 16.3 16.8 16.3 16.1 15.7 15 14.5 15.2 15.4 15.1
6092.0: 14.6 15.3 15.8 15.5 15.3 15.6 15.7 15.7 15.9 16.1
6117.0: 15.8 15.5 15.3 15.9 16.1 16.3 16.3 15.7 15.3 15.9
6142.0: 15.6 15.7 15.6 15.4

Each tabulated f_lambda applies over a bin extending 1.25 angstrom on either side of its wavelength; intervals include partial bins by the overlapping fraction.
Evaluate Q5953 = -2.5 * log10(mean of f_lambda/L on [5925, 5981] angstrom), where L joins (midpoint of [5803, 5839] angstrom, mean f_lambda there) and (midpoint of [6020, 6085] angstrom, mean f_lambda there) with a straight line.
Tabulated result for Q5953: 0.03 mag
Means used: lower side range 15.7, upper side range 16.3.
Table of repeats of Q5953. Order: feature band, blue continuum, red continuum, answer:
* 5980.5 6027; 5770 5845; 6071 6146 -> -0.019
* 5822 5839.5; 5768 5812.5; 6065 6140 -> 0.006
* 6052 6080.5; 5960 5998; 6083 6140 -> -0.034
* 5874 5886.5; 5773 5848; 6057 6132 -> 0.040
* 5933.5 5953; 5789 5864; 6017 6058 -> 0.038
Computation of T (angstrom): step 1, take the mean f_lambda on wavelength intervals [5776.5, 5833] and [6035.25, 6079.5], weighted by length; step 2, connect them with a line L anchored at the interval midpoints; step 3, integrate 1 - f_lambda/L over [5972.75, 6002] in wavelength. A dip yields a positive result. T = 1.2 angstrom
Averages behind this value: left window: 15.6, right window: 16.4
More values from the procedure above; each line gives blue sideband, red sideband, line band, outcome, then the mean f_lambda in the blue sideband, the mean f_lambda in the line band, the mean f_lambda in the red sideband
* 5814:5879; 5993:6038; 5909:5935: 0.4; 15.6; 15.6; 16.2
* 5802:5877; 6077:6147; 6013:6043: -1.7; 15.7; 16.5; 15.6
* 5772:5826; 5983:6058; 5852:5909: 3.7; 15.7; 14.9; 16.3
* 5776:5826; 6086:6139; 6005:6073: -3.5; 15.6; 16.4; 15.6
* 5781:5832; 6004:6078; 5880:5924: 3.6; 15.6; 14.6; 16.4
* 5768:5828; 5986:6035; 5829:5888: 1.6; 15.8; 15.4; 16.1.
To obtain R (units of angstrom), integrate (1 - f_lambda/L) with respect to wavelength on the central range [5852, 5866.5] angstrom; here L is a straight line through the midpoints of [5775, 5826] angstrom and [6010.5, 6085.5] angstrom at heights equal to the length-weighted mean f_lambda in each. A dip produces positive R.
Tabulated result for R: 0.0 angstrom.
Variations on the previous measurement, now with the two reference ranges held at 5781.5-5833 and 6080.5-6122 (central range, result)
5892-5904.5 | 1.26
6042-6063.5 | -1.45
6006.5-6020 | -0.67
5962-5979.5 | -0.21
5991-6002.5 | -0.20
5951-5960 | 0.08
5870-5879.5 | -0.05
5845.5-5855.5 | 0.08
